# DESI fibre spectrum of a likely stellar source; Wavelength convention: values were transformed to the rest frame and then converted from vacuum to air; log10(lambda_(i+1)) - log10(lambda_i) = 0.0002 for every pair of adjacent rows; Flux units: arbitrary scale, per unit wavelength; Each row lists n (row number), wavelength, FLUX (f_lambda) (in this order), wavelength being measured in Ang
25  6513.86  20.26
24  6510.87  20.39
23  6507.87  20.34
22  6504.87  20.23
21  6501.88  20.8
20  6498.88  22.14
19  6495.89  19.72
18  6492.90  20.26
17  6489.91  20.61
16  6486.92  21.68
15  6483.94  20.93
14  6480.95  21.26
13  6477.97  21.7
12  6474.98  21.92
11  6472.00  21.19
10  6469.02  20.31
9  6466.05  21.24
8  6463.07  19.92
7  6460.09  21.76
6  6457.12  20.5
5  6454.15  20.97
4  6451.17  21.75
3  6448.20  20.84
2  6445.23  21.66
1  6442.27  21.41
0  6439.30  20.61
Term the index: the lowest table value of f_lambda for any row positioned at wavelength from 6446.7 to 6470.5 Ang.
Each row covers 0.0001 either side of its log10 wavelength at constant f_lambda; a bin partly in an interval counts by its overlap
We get 19.92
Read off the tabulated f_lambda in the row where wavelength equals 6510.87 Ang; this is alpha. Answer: 20.39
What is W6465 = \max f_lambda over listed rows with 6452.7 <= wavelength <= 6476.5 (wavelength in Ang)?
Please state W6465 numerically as 21.92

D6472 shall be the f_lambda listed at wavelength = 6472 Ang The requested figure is 21.19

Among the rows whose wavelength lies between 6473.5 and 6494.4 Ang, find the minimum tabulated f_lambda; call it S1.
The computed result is 20.26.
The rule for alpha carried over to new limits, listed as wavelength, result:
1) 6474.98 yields 21.92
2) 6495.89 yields 19.72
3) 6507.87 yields 20.34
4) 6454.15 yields 20.97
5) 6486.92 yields 21.68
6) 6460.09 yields 21.76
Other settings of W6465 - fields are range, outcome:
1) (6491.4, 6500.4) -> 22.14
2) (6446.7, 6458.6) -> 21.75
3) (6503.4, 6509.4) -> 20.34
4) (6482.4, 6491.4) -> 21.68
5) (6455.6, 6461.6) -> 21.76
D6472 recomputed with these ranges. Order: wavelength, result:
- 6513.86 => 20.26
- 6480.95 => 21.26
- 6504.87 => 20.23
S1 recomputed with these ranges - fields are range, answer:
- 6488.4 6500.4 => 19.72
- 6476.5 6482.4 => 21.26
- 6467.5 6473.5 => 20.31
